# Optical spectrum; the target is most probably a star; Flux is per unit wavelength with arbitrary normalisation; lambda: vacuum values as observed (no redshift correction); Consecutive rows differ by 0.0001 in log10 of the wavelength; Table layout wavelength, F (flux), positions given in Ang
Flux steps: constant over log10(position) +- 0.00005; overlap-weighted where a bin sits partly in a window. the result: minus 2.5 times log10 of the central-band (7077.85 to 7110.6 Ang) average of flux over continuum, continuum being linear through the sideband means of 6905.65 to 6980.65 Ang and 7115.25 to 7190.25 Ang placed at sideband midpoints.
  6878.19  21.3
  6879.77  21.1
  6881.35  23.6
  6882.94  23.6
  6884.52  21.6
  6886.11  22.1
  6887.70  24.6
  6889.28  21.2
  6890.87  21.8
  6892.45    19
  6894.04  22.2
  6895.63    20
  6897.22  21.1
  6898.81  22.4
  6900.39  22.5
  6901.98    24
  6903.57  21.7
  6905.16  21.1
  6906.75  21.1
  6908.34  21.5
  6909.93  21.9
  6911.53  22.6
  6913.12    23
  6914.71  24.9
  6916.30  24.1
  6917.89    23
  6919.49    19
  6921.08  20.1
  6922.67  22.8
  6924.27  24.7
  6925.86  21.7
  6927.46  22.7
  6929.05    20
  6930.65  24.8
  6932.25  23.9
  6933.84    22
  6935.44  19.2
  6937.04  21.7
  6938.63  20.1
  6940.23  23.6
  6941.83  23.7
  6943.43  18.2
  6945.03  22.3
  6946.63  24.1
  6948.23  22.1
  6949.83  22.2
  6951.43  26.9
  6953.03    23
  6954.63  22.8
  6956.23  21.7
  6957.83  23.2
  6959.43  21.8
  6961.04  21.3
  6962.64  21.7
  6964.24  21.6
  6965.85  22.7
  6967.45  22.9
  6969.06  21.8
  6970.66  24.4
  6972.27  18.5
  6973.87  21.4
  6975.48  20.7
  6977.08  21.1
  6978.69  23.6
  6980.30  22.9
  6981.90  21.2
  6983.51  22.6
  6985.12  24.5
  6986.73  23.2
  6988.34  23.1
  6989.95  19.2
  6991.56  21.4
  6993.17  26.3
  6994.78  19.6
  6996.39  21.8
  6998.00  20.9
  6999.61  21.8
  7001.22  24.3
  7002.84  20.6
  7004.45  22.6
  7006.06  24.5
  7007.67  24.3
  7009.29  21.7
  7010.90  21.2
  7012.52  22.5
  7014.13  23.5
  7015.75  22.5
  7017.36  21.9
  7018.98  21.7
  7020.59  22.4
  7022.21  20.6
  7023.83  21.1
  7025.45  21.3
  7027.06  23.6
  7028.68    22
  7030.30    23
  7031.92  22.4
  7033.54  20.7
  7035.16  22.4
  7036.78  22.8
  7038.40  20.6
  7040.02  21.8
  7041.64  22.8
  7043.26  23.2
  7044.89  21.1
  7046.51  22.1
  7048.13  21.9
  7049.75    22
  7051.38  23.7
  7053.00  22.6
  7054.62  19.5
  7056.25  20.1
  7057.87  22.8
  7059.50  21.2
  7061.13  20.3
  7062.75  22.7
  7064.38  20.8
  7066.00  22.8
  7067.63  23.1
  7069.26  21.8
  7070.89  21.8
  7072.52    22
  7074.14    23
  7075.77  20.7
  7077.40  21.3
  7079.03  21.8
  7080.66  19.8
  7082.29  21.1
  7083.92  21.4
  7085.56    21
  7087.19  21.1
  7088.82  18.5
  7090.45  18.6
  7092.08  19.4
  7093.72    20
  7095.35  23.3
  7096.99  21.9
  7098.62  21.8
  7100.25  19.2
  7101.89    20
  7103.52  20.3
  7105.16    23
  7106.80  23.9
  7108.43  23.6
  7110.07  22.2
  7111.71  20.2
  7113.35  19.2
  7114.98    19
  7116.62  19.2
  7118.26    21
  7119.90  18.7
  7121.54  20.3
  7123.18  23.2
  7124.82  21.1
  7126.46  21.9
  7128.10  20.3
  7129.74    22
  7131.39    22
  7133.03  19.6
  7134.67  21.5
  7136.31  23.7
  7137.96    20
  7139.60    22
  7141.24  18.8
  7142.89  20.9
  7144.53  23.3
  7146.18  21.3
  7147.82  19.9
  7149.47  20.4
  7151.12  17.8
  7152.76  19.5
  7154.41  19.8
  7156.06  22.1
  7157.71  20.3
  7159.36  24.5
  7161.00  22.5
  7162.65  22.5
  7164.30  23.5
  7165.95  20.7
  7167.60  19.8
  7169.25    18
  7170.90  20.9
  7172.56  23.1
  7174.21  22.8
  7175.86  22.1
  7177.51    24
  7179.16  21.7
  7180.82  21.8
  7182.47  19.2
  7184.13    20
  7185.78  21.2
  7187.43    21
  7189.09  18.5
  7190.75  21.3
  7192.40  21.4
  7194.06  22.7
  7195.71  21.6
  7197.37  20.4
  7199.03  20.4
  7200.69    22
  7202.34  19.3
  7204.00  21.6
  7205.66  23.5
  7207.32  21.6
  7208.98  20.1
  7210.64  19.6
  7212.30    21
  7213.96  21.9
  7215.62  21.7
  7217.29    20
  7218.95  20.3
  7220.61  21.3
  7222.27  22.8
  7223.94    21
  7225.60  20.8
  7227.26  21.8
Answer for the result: 0.02 mag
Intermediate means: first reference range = 22.2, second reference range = 21.1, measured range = 21.1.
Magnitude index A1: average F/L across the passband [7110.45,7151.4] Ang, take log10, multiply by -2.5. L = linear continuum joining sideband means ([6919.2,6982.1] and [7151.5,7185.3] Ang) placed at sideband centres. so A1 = 0.04 mag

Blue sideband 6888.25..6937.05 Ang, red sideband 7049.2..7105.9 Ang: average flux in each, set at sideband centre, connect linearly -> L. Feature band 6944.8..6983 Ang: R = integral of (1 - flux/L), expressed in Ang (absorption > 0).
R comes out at -1.0 Ang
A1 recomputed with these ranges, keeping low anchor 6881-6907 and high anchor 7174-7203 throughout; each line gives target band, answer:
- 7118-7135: 0.02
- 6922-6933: -0.05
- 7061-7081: -0.01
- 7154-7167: -0.04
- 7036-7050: -0.02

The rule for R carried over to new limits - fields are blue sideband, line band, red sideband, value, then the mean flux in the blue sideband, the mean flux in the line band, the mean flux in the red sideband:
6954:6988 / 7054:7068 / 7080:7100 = -0.3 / 22.2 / 21.4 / 20.6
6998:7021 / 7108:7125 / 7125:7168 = 0.7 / 22.5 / 20.6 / 21.2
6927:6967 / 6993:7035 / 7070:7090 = -1.0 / 22.3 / 22.2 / 21.1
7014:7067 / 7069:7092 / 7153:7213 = 0.9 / 21.9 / 20.9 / 21.3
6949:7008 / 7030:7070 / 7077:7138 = -0.6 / 22.4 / 21.9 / 21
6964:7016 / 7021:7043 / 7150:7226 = 0.1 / 22.3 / 22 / 21.2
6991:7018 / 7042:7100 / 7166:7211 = 1.4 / 22.5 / 21.4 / 21.1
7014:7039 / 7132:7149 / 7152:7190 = 0.3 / 22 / 21.1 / 21.3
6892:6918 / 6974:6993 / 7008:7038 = -0.1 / 22.1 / 22.2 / 22.1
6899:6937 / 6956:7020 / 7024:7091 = -0.8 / 22.3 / 22.2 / 21.6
